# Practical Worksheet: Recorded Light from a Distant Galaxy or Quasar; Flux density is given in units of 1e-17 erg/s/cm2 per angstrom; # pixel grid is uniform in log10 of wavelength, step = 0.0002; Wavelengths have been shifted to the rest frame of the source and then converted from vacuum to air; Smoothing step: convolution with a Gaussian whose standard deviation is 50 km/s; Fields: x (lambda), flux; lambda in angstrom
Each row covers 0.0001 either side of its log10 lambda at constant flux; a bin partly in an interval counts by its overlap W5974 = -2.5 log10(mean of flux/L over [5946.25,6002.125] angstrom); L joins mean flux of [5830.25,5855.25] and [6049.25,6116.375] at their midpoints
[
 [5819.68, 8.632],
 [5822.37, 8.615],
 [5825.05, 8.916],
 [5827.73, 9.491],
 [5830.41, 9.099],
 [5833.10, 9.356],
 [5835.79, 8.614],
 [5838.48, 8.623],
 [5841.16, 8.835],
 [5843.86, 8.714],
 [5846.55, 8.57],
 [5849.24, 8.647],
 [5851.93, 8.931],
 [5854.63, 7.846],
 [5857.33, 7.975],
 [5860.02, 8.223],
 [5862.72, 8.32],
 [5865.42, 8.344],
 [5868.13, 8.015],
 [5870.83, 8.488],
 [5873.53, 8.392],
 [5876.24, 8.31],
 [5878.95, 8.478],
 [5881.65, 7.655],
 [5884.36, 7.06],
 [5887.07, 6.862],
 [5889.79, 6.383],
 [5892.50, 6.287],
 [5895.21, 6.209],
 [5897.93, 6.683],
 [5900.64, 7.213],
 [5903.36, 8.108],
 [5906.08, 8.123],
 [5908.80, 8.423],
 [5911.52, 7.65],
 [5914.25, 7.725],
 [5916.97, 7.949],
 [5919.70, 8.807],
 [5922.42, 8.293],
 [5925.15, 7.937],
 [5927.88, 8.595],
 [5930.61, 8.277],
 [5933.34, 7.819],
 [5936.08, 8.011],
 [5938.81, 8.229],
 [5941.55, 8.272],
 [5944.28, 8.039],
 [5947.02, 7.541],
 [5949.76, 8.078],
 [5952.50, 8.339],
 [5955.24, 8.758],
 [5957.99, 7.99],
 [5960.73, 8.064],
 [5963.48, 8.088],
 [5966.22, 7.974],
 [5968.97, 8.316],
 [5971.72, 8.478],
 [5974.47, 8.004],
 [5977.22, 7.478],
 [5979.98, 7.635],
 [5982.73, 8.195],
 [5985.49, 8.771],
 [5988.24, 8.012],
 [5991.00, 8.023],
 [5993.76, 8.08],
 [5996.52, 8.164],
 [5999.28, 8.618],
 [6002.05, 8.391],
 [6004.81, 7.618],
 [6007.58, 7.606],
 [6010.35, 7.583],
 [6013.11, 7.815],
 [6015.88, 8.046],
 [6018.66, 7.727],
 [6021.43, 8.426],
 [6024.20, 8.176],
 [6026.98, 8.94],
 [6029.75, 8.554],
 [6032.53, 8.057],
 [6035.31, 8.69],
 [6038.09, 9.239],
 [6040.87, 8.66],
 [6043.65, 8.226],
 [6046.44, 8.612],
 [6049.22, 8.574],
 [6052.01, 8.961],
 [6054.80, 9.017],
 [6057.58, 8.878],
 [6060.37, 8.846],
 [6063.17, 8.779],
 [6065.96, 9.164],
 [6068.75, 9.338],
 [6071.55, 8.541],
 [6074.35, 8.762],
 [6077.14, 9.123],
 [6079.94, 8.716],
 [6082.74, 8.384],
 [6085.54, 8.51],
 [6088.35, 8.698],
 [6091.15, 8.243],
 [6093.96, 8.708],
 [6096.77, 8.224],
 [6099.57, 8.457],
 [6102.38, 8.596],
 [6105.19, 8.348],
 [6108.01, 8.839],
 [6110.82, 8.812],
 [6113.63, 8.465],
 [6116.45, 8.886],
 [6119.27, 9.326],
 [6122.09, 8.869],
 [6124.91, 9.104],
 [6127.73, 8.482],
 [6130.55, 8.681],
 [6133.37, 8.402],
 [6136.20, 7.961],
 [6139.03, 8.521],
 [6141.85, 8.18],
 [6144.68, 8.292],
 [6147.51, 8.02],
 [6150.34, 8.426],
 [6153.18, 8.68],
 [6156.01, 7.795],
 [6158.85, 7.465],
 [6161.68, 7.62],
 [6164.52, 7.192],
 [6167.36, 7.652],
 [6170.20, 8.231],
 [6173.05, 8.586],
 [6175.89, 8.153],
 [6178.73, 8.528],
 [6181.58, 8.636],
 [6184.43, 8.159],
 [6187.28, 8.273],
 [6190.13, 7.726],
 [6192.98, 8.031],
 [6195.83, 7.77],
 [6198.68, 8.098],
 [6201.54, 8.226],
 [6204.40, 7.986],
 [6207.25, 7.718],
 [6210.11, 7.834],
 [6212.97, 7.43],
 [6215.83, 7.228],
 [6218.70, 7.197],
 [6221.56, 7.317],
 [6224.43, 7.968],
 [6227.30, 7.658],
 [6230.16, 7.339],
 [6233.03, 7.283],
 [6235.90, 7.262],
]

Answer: 0.07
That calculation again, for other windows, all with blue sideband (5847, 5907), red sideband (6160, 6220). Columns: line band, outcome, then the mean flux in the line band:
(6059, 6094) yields -0.12 mag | 8.75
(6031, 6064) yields -0.11 mag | 8.71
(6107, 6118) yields -0.11 mag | 8.76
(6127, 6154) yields -0.06 mag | 8.35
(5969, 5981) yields -0.02 mag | 7.95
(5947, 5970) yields -0.05 mag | 8.16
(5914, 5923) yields -0.06 mag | 8.25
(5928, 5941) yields -0.05 mag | 8.14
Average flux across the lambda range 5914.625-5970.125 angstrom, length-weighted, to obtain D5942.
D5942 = 8.16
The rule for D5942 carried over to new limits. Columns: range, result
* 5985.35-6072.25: 8.44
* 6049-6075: 8.9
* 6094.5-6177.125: 8.36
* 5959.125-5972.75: 8.18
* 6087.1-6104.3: 8.48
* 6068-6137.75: 8.65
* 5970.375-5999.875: 8.12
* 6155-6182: 7.96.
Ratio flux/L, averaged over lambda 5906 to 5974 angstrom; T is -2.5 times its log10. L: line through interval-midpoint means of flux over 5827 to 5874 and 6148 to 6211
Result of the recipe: 0.04 mag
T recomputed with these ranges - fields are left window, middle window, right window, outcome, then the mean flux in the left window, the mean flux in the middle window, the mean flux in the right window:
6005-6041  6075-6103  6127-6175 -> -0.05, 8.24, 8.57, 8.12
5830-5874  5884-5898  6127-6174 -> 0.28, 8.52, 6.53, 8.12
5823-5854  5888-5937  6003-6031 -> 0.11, 8.86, 7.68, 8.05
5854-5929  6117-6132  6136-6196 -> -0.11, 7.8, 8.89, 8.1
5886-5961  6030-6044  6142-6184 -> -0.09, 7.81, 8.6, 8.09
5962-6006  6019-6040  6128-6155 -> -0.05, 8.12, 8.54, 8.35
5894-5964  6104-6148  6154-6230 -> -0.09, 7.97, 8.59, 7.86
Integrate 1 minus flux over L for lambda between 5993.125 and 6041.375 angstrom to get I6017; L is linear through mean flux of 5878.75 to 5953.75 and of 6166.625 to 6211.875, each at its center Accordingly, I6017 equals -2.2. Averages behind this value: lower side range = 7.74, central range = 8.24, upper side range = 8.1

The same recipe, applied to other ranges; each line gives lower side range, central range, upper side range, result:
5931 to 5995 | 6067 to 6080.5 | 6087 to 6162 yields -0.92 angstrom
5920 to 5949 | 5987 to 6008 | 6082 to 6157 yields 0.45 angstrom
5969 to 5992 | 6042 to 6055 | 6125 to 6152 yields -0.69 angstrom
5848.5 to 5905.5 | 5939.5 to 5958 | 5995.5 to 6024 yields -0.66 angstrom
